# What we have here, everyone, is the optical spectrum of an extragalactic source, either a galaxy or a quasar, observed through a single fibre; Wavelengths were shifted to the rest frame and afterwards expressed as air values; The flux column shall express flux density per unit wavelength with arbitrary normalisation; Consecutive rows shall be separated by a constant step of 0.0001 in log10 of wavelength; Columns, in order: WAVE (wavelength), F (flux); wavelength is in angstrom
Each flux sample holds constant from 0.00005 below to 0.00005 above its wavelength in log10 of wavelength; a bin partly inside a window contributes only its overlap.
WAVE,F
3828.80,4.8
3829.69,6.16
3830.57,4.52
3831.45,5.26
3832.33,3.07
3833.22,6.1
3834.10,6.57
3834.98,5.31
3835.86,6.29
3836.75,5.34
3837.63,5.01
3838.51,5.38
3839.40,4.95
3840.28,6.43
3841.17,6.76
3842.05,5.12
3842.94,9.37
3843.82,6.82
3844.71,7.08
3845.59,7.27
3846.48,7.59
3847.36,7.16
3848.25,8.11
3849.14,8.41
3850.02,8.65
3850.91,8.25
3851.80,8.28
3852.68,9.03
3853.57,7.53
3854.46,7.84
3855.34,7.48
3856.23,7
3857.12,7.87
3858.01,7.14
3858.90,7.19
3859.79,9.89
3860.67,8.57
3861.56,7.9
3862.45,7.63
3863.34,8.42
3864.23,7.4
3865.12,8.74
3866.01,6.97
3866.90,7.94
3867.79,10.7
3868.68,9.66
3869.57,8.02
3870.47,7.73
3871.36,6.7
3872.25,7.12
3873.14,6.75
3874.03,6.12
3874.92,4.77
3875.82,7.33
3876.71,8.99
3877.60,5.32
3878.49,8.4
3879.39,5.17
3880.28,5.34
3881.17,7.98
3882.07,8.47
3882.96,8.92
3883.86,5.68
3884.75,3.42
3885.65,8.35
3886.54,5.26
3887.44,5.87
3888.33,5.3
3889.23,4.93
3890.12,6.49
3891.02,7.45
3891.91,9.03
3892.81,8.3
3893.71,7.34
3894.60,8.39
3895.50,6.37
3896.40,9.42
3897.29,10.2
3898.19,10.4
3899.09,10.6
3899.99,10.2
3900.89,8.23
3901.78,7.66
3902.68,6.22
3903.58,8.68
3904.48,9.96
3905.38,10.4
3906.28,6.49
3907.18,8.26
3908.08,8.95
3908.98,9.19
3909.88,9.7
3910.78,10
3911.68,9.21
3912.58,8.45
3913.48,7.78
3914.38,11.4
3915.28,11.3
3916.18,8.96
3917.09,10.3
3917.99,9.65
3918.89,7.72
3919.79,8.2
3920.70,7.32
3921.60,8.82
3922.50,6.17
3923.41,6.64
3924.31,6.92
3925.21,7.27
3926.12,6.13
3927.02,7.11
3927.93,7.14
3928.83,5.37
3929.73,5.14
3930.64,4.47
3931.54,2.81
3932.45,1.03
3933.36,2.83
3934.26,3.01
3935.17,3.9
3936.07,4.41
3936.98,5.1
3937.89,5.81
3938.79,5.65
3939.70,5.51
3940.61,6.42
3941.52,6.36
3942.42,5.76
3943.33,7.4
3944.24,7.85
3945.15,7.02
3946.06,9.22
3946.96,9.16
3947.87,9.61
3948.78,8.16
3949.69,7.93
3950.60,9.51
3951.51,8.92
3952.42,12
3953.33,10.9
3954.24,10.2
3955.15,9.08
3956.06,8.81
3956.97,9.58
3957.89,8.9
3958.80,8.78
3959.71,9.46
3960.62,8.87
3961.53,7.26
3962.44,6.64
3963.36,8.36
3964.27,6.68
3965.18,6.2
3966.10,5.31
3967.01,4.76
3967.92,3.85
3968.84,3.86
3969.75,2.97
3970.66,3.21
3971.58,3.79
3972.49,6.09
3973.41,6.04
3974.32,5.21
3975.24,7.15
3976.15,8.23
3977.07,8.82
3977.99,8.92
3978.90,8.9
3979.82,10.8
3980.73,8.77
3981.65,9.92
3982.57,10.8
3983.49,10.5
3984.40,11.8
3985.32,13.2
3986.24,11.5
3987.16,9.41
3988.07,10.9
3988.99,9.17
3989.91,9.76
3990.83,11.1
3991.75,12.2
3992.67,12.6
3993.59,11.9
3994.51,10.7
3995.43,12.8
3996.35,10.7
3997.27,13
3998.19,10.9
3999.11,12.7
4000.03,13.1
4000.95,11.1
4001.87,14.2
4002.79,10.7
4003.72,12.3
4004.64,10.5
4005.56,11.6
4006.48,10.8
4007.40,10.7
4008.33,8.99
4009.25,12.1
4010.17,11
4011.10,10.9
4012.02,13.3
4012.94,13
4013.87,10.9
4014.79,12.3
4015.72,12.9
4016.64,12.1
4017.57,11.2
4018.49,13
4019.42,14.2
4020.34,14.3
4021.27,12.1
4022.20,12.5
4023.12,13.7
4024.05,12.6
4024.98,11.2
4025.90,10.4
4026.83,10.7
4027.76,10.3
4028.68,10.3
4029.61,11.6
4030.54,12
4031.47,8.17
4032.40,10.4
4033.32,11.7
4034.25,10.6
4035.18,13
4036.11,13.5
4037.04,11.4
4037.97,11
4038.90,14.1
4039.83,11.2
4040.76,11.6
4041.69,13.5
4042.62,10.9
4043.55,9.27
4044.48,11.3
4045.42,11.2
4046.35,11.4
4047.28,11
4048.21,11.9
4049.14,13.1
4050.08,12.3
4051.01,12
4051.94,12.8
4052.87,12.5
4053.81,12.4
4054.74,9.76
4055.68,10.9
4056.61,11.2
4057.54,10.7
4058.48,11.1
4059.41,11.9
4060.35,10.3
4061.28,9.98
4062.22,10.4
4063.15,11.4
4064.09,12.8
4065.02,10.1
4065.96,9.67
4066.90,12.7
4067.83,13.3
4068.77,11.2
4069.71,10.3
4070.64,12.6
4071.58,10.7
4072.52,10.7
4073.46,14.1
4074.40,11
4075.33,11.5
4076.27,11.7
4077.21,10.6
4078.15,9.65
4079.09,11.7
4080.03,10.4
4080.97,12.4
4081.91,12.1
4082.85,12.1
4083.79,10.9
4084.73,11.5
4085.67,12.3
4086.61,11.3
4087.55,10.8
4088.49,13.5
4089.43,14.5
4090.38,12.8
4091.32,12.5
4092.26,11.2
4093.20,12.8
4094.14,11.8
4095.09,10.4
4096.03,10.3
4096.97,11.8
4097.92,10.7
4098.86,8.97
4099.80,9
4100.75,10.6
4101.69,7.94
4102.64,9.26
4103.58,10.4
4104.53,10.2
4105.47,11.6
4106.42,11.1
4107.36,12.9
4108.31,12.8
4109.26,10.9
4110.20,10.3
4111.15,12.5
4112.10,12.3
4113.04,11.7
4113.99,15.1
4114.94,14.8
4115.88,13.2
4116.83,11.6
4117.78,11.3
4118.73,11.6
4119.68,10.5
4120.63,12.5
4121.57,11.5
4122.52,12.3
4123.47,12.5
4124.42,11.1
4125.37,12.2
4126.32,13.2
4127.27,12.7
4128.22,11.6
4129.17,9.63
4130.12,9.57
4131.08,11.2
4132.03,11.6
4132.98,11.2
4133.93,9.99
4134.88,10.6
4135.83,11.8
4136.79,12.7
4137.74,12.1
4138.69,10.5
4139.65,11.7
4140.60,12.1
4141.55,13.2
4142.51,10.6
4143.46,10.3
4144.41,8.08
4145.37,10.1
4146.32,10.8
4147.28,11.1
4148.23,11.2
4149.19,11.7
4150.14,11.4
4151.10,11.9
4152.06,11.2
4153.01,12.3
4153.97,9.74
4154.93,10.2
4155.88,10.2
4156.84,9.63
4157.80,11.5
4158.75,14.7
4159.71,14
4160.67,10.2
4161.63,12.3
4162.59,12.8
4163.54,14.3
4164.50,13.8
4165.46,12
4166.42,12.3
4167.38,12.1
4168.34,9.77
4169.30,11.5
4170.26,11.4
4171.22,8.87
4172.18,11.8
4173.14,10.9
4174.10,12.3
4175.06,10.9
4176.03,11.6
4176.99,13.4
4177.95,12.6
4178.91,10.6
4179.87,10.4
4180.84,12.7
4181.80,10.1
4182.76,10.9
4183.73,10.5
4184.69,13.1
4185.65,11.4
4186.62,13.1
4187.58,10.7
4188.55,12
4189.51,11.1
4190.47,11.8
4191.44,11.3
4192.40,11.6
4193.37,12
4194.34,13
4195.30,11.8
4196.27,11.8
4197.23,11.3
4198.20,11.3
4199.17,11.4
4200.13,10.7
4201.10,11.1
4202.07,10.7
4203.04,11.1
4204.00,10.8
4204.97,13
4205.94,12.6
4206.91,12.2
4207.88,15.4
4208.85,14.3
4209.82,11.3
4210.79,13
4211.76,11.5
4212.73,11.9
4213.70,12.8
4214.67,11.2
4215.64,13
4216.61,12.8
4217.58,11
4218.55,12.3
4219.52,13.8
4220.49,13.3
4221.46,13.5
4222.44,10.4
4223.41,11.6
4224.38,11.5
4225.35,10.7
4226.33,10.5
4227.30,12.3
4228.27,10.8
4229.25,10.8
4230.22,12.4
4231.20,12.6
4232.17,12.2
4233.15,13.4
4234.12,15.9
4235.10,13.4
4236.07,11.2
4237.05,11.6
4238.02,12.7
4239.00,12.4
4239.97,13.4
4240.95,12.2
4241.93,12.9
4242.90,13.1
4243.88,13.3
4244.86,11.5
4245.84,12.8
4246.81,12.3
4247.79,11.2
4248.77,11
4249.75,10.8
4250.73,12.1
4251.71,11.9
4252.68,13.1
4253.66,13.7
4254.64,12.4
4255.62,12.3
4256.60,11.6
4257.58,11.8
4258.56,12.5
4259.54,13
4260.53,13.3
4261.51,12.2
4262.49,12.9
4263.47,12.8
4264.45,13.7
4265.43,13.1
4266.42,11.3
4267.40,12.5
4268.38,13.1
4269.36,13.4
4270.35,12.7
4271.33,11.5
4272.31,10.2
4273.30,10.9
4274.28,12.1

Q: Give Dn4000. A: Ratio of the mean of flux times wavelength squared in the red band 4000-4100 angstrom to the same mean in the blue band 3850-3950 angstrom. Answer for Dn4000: 1.7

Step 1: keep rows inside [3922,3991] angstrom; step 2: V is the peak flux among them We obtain 13.2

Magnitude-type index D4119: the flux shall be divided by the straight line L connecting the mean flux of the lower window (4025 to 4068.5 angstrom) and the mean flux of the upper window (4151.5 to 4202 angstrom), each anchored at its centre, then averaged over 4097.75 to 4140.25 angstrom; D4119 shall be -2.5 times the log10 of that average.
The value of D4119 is 0.01 mag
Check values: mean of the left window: 11.4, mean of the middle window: 11.4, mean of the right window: 11.6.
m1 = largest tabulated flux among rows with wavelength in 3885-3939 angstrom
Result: 11.4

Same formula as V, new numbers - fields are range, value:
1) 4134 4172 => 14.7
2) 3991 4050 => 14.3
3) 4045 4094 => 14.5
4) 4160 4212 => 15.4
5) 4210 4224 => 13.8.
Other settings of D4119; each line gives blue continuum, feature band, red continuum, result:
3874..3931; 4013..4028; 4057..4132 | -0.21 mag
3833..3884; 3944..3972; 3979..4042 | 0.30 mag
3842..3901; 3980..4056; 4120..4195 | -0.20 mag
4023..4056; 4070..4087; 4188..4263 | 0.01 mag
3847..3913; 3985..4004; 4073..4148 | -0.20 mag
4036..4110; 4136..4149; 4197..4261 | 0.06 mag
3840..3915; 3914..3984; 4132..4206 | 0.20 mag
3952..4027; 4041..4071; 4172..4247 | -0.08 mag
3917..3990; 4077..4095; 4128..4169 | -0.17 mag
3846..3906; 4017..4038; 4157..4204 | -0.21 mag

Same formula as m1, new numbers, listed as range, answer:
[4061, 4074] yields 14.1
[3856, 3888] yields 10.7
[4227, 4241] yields 15.9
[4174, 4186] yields 13.4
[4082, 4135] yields 15.1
